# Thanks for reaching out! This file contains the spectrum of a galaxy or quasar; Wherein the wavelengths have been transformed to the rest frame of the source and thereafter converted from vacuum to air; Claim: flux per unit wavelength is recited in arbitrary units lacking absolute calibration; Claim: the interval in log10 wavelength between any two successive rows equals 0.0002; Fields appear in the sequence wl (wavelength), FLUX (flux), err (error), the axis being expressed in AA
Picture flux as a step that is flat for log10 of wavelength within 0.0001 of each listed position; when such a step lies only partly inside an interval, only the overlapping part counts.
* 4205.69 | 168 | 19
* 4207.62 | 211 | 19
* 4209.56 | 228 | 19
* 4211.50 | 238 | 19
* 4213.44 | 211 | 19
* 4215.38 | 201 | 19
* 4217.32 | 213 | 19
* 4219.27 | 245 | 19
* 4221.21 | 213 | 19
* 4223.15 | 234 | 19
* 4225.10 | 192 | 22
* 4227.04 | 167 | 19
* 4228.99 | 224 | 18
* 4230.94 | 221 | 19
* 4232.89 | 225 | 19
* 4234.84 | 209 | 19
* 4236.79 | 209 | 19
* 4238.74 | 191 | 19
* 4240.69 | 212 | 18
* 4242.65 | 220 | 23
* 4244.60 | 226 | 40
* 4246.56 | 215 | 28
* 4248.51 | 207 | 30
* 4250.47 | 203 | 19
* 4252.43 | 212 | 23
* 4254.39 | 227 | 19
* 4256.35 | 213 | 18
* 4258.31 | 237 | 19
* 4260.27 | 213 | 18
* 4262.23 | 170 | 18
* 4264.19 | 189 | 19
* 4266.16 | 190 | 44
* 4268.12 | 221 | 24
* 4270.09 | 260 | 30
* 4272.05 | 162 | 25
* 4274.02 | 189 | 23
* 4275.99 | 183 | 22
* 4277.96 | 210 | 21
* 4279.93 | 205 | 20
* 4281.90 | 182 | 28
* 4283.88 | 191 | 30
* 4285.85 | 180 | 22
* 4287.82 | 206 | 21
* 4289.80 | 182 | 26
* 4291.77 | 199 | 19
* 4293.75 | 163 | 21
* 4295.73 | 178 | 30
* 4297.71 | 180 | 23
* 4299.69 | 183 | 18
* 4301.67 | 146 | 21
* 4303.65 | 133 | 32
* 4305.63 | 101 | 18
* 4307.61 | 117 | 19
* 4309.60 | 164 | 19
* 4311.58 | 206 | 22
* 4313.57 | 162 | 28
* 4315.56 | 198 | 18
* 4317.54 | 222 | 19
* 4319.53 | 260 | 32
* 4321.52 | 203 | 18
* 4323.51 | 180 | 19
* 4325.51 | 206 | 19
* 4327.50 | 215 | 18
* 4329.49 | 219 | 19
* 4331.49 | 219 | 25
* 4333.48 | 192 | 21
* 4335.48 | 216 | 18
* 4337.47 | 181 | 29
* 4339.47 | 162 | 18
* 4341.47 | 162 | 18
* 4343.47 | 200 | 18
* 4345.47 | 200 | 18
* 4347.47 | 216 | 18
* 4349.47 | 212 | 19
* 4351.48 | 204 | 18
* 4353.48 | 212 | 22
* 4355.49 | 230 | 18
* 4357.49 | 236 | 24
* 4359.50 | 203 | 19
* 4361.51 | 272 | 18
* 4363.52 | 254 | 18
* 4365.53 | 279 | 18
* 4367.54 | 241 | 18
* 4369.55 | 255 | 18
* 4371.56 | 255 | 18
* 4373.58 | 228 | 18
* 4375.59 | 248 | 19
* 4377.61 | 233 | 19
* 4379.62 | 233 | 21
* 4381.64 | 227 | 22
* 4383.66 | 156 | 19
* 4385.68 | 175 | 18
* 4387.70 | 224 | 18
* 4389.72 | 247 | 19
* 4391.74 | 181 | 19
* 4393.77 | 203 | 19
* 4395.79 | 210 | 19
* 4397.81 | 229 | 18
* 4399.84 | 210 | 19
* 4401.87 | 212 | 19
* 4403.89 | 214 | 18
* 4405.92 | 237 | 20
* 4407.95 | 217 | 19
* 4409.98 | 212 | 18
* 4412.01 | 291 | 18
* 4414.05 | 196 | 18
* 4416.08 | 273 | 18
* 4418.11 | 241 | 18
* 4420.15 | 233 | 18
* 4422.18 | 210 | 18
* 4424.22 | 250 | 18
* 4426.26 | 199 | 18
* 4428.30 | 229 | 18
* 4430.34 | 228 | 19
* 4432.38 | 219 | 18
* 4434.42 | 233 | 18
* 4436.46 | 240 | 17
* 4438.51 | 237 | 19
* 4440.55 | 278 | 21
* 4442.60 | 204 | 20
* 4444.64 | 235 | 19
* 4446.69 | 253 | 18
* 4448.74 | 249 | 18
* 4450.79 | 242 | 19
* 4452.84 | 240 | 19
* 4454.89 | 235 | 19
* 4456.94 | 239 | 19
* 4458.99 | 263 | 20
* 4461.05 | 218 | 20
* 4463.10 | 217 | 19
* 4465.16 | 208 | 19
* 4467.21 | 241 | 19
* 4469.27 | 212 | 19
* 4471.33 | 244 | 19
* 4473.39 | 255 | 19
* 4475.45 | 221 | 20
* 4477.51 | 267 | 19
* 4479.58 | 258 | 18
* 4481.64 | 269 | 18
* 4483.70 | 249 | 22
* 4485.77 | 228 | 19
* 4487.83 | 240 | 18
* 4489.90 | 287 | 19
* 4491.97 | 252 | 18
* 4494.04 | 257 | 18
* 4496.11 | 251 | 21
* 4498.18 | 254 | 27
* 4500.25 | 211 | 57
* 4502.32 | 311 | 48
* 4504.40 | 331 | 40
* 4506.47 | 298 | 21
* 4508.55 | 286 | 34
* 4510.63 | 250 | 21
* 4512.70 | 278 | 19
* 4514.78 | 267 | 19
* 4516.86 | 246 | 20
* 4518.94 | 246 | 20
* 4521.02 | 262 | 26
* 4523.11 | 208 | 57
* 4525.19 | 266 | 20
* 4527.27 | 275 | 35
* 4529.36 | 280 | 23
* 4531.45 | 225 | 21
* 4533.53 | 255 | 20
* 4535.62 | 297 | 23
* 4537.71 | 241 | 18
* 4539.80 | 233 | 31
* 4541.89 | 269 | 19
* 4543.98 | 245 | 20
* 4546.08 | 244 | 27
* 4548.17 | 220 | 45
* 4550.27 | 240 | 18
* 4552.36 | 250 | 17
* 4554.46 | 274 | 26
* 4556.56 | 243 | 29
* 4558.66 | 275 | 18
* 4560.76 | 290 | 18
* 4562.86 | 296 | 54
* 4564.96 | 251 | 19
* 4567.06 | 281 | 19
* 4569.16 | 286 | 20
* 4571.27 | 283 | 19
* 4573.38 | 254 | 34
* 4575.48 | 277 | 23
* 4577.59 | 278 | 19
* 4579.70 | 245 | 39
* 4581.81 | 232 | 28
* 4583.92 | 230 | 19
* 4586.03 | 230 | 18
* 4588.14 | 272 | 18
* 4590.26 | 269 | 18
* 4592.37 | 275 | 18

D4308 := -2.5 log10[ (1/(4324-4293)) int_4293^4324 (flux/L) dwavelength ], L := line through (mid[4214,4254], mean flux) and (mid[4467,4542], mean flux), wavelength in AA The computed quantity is 0.27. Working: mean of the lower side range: 212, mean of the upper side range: 257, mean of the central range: 175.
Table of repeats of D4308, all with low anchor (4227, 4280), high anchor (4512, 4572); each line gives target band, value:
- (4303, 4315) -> 0.41 mag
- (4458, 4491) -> 0.02 mag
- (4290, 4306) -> 0.30 mag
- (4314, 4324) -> 0.04 mag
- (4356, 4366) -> -0.09 mag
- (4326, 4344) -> 0.14 mag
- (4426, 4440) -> 0.05 mag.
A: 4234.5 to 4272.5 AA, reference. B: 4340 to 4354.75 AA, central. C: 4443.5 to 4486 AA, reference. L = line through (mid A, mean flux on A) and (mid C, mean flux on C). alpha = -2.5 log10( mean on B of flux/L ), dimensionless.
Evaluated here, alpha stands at 0.12 mag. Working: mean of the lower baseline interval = 210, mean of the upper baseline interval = 240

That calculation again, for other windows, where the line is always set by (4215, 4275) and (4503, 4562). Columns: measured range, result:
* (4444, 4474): 0.05 mag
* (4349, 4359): 0.05 mag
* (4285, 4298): 0.18 mag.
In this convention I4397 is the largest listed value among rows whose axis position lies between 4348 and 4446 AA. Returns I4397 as 291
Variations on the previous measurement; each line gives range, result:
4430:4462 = 278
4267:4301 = 260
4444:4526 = 331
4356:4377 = 279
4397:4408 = 237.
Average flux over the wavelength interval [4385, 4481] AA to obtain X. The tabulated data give 231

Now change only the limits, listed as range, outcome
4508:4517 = 266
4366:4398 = 222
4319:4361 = 206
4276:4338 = 187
